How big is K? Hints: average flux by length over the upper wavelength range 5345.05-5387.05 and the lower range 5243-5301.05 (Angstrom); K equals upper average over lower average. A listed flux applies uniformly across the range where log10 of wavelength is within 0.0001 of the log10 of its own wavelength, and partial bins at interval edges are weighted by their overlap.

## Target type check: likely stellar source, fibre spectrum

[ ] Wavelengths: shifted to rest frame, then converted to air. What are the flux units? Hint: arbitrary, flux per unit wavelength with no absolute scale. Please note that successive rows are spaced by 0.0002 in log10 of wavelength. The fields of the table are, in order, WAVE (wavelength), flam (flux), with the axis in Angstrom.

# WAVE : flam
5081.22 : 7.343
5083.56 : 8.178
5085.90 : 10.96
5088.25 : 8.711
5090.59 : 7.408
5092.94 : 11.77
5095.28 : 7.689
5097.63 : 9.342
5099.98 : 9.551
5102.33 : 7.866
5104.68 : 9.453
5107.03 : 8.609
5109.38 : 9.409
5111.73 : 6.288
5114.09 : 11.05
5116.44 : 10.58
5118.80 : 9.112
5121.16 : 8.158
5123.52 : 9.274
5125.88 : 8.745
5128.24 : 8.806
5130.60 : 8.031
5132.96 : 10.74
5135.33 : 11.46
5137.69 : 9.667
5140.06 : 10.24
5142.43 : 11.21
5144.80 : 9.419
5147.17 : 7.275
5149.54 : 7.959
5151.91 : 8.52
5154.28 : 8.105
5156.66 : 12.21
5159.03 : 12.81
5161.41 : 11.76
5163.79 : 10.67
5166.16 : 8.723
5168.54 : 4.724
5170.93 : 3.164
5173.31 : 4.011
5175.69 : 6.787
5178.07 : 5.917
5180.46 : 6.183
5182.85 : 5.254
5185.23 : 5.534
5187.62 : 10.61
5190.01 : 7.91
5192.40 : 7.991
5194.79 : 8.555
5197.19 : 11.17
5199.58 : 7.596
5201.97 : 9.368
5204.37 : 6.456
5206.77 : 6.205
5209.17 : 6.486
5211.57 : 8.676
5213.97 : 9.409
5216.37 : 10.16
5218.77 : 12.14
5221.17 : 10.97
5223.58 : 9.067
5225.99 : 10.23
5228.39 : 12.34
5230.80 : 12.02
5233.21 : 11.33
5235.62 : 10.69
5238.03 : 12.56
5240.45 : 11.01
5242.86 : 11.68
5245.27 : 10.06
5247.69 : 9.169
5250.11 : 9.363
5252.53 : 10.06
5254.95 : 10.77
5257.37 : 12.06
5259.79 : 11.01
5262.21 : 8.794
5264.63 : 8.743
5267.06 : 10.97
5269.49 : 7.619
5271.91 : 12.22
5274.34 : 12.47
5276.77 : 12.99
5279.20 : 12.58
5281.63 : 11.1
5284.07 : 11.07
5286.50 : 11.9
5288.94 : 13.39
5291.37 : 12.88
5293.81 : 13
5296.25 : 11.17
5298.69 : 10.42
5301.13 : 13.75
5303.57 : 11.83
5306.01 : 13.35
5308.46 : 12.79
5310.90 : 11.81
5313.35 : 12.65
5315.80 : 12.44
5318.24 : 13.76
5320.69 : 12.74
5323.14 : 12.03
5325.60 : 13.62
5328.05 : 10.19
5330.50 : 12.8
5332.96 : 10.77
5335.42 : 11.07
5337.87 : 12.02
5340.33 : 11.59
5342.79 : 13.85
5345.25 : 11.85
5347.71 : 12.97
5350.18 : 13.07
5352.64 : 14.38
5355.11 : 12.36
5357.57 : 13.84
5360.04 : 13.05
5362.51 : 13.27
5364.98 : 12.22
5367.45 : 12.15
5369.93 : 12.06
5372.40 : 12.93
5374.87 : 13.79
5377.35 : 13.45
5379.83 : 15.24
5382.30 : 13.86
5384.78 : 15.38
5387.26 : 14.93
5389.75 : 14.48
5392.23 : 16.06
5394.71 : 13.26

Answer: 1.20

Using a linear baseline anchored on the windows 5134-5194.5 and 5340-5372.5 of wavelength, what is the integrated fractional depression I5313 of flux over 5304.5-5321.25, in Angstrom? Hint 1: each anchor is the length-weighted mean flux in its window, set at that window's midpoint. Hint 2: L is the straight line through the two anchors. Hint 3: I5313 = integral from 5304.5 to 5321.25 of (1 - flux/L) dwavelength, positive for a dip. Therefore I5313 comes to -1.3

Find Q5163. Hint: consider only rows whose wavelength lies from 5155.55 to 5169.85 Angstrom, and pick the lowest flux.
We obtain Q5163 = 4.724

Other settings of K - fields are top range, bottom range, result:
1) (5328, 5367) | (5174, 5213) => 1.67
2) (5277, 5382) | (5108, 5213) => 1.48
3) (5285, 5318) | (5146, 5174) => 1.48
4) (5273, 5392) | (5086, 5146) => 1.37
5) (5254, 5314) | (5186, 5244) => 1.20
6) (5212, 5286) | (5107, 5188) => 1.26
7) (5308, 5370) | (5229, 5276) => 1.17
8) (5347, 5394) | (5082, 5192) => 1.57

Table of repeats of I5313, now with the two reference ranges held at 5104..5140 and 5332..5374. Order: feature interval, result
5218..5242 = -0.84 Angstrom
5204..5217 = 3.30 Angstrom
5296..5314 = -0.54 Angstrom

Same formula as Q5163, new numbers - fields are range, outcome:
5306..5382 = 10.19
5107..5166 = 6.288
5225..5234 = 10.23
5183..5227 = 5.534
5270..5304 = 10.42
